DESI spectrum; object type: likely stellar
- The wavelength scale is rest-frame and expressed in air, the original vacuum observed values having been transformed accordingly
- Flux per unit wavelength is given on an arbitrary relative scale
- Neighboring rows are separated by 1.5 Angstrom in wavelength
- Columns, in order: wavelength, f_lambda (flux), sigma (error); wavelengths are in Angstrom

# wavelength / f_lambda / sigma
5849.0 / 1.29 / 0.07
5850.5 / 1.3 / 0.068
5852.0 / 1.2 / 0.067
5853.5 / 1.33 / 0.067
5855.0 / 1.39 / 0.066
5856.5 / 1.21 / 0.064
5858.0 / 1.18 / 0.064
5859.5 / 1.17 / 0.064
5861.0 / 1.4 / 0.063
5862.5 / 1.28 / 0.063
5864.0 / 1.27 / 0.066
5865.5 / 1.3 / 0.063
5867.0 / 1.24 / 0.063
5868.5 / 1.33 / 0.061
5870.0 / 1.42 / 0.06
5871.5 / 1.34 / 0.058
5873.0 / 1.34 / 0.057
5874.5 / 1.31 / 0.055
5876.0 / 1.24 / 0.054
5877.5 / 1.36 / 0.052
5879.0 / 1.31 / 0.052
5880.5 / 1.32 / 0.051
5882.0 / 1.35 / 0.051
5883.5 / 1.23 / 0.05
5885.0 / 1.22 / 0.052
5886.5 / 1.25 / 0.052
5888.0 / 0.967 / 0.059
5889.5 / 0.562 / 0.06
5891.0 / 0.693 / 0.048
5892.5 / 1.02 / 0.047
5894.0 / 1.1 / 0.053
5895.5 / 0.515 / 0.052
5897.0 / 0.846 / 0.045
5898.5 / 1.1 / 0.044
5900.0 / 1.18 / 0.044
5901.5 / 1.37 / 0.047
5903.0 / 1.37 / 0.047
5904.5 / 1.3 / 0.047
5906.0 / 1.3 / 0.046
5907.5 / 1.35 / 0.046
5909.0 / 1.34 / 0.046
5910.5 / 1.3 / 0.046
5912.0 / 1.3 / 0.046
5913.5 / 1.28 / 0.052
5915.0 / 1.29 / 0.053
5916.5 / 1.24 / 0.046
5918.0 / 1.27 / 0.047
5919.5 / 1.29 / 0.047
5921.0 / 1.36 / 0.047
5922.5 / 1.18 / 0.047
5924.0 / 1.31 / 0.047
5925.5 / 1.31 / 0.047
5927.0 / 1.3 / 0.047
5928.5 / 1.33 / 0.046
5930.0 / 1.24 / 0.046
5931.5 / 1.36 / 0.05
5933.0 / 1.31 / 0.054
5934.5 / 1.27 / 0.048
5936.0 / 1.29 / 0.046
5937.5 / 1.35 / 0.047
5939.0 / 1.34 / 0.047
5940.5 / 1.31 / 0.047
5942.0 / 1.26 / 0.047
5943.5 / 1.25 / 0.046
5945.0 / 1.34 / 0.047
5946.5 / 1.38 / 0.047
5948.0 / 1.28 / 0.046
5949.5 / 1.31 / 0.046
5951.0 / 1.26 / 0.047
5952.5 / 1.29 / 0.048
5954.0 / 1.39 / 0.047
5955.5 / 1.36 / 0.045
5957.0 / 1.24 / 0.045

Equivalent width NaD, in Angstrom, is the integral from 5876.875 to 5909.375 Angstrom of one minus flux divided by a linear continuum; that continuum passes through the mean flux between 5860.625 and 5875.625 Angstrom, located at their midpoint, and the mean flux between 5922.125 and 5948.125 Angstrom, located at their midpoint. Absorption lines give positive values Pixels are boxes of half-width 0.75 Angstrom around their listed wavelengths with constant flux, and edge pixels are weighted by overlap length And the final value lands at 4.4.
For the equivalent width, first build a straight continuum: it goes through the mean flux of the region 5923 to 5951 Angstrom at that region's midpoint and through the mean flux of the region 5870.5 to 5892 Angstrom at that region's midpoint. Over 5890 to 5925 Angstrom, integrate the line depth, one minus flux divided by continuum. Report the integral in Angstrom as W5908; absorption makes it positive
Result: 1.6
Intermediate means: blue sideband 1.18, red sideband 1.31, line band 1.18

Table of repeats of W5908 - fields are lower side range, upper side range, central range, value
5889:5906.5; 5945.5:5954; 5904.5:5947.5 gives -4.4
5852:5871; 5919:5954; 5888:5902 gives 4.0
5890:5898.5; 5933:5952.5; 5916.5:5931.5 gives -2.2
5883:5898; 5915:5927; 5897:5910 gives -2.1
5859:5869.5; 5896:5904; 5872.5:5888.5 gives -0.5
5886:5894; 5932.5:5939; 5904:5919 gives -2.8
